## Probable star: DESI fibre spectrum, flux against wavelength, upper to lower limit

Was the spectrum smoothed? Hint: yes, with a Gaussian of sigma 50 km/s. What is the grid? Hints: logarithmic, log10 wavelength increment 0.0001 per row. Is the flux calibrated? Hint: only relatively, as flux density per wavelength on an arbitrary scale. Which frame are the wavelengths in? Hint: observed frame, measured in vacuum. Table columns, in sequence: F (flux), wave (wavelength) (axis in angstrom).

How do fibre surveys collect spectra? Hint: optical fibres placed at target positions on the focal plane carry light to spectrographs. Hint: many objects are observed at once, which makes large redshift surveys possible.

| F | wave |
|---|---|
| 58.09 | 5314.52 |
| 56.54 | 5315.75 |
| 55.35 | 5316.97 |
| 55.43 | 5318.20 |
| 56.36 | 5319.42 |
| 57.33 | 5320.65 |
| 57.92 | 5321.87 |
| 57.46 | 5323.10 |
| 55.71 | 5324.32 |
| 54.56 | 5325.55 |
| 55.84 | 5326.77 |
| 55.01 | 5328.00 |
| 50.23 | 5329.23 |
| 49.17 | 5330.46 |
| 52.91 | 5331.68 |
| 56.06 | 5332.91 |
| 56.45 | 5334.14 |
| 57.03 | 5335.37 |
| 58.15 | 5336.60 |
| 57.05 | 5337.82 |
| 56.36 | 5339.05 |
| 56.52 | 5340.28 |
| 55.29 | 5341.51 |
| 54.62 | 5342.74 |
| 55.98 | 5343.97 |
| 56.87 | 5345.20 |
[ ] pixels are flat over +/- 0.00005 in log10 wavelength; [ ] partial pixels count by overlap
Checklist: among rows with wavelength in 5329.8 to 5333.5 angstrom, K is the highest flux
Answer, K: 56.06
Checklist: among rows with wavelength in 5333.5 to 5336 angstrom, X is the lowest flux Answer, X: 56.45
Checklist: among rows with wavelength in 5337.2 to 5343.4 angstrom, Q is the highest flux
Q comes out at 57.05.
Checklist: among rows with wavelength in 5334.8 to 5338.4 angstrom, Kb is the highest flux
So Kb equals 58.15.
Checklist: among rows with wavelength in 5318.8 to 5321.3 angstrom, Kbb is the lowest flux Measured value 56.36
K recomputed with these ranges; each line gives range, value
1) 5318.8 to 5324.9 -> 57.92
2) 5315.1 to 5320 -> 56.54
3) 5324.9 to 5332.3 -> 55.84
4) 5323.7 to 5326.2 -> 55.71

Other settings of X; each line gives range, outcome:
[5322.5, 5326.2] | 54.56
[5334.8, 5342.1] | 55.29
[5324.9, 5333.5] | 49.17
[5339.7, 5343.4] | 54.62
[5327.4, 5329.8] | 50.23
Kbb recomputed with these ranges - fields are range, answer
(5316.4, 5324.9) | 55.35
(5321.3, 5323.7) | 57.46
